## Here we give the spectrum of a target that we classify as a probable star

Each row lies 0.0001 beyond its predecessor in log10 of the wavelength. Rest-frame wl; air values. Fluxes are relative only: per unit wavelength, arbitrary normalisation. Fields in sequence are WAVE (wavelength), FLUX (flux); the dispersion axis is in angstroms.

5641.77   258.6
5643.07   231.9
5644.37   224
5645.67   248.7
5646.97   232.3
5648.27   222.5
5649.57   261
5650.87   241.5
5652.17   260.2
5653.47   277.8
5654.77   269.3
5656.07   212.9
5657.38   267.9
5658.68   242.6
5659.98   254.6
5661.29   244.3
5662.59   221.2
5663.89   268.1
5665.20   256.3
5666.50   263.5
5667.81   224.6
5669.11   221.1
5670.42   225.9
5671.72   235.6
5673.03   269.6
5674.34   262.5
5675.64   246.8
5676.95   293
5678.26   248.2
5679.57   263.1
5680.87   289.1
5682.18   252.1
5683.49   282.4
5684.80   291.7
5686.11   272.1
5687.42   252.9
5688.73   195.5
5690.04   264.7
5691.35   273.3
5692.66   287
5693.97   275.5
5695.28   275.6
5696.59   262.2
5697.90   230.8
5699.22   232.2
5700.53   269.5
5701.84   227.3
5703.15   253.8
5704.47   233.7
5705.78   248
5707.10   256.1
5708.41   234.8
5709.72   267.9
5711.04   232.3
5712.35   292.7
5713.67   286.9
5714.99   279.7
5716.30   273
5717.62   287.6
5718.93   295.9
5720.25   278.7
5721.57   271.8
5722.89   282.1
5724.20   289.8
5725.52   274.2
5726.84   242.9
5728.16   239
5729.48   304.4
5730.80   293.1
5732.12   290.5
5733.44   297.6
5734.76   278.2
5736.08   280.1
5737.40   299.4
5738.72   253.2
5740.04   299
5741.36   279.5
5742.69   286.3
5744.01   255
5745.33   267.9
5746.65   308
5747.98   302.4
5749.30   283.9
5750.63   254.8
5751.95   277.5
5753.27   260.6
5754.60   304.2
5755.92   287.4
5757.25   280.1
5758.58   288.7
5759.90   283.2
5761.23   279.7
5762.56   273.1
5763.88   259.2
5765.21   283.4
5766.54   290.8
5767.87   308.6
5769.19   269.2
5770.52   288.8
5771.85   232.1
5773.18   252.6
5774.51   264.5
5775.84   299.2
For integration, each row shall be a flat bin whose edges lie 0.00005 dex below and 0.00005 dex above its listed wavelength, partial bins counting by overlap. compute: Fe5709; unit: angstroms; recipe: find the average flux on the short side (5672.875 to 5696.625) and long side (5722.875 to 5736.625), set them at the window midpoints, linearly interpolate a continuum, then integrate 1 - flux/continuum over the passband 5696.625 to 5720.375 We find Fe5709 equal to 1.2 angstroms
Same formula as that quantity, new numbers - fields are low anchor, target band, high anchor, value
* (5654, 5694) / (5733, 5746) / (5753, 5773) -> -0.32 angstroms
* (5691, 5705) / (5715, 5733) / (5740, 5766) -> -0.77 angstroms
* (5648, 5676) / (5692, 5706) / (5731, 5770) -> 0.43 angstroms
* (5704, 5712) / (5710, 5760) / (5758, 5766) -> -3.27 angstroms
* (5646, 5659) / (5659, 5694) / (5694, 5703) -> -0.82 angstroms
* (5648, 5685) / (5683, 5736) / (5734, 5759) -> 0.34 angstroms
